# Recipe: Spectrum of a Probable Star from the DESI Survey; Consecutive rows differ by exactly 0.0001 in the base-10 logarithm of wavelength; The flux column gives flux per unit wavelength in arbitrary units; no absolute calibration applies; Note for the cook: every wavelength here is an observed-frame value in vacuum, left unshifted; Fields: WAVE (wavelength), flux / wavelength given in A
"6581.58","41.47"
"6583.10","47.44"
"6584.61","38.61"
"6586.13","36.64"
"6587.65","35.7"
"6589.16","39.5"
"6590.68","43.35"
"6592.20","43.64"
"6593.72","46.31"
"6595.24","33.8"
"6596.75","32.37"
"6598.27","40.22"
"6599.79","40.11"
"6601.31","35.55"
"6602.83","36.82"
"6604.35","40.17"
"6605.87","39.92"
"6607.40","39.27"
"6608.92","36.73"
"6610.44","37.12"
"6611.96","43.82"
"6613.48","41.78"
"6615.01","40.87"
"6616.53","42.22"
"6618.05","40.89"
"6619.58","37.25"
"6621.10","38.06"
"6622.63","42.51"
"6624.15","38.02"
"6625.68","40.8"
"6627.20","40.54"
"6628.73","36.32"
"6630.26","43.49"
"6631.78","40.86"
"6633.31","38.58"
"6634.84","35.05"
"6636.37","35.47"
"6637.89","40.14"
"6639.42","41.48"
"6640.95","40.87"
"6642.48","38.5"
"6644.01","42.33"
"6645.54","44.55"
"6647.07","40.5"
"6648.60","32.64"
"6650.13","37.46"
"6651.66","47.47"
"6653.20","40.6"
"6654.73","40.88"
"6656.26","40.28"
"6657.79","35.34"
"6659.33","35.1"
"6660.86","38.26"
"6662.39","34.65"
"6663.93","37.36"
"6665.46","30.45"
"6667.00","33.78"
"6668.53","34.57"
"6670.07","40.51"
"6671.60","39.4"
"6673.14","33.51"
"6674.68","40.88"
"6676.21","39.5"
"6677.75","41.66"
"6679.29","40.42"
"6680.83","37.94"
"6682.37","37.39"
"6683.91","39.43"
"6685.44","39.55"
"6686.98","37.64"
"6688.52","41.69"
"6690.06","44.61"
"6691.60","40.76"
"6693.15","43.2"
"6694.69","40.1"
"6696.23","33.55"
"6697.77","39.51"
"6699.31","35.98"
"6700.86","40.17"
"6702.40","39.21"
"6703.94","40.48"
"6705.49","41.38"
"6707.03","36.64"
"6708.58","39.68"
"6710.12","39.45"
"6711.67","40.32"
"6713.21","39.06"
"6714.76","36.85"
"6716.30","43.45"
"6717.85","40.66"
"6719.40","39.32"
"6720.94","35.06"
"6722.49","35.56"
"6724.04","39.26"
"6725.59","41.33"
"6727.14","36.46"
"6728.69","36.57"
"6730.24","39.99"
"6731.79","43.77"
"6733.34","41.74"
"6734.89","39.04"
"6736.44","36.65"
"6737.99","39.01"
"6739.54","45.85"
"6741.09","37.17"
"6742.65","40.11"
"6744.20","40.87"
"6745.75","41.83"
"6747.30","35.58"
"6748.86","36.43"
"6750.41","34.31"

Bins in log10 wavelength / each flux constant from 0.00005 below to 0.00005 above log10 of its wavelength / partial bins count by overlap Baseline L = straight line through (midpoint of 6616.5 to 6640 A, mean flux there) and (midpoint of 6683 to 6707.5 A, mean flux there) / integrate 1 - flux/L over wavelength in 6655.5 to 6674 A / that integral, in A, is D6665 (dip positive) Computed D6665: 1.59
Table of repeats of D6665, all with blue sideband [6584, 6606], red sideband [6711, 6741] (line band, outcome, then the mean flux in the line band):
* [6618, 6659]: -0.6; 39.6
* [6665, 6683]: 0.7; 37.6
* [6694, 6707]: 0.2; 38.7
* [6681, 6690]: -0.1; 39.5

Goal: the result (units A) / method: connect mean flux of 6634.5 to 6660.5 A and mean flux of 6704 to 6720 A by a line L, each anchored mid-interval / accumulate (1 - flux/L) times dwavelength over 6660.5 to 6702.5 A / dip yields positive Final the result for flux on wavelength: 1.2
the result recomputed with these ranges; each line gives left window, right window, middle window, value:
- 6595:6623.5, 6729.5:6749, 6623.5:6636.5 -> 0.1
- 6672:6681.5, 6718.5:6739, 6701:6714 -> -0.2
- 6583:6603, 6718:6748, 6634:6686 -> 1.0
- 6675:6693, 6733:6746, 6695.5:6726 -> 1.0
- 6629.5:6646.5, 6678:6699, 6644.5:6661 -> 0.2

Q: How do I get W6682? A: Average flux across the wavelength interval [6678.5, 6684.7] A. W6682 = 38.8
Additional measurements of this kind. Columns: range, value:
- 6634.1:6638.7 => 37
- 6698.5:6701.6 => 38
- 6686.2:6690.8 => 41.3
